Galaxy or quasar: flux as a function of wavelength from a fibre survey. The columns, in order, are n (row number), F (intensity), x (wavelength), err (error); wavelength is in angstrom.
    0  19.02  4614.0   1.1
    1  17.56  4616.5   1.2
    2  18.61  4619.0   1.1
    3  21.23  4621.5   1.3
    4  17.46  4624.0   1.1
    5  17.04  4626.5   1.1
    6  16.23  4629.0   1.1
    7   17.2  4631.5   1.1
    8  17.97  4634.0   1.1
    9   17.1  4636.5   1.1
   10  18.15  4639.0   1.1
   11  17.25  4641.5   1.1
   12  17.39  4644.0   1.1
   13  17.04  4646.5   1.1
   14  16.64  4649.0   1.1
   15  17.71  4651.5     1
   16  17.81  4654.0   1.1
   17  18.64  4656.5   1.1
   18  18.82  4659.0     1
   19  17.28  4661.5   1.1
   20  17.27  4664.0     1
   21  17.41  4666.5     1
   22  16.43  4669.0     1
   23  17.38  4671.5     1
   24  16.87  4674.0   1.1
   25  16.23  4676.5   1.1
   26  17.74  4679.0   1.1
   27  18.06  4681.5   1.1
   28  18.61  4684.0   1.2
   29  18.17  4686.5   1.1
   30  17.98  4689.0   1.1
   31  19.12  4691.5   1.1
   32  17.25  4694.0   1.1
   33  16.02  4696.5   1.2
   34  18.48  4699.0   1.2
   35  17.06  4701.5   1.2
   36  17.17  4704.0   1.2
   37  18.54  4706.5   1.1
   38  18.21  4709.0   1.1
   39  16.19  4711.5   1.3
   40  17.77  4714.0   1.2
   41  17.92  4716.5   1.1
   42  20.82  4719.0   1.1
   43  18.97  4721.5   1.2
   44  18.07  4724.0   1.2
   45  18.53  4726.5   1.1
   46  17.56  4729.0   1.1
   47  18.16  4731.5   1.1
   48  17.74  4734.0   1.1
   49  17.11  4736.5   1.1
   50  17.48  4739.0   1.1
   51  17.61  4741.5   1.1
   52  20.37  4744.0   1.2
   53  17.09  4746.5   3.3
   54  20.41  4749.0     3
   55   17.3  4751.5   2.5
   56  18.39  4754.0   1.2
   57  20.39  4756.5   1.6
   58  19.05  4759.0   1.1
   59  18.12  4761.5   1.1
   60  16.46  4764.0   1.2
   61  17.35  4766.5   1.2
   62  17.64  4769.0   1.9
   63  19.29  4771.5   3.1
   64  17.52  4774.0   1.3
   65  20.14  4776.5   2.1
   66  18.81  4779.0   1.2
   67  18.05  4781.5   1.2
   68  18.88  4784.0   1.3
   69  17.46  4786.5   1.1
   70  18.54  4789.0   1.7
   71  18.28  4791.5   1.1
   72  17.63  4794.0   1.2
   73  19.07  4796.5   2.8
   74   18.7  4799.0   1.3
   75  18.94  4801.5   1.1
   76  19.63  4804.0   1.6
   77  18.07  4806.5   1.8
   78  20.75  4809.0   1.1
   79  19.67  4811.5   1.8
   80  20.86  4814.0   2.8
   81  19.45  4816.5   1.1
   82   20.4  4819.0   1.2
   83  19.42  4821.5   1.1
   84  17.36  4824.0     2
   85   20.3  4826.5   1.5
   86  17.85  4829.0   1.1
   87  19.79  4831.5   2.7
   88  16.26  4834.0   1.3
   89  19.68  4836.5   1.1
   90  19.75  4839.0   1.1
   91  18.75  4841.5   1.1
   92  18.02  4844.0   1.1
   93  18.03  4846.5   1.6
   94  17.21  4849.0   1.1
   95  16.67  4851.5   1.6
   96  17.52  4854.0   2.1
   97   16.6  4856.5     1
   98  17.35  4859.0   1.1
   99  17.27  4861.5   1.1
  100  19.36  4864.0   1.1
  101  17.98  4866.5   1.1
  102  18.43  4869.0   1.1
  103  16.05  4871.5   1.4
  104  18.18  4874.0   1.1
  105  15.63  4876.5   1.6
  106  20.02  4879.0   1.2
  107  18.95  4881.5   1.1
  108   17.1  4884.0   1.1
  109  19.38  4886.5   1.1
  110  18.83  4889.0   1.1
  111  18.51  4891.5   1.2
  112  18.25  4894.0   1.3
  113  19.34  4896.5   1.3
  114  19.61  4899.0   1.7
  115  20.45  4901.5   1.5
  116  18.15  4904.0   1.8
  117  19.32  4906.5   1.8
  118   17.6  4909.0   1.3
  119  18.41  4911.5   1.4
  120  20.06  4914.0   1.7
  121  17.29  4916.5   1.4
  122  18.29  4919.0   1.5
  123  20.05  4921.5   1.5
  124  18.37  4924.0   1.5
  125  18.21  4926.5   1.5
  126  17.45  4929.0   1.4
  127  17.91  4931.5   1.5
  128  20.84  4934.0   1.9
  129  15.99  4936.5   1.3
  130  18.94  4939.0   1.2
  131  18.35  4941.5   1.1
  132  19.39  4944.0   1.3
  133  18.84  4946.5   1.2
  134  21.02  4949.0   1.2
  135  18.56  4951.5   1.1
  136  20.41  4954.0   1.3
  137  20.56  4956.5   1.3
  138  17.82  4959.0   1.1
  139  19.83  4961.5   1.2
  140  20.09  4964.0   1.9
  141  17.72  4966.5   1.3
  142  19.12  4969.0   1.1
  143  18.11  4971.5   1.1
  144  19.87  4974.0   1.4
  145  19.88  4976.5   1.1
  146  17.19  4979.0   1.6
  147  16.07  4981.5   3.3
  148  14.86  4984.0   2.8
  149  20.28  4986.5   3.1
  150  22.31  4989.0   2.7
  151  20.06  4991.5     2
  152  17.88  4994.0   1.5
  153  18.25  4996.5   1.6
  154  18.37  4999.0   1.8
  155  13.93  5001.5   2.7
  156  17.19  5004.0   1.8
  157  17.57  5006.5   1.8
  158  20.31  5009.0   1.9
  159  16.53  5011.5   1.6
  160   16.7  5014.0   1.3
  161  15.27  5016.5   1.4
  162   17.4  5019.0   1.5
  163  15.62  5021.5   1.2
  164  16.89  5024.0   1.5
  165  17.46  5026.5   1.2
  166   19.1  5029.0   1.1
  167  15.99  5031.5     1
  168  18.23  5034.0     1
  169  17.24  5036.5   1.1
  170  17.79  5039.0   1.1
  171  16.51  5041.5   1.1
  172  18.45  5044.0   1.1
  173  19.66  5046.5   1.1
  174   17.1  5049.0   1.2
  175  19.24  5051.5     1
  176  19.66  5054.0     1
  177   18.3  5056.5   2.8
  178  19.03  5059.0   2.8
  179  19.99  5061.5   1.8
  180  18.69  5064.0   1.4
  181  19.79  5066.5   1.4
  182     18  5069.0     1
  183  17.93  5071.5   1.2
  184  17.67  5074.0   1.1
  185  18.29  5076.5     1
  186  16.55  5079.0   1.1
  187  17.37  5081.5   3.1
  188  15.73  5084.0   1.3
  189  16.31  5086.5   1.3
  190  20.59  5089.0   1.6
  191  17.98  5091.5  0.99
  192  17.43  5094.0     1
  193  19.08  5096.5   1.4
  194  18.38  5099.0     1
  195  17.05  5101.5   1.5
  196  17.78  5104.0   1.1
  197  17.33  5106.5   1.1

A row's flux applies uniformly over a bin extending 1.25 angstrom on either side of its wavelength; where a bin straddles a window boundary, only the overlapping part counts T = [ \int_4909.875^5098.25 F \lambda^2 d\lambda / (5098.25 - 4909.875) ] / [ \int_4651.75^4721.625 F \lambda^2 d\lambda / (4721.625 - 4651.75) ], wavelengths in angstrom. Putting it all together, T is 1.17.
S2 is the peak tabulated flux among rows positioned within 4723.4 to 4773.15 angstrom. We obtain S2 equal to 20.41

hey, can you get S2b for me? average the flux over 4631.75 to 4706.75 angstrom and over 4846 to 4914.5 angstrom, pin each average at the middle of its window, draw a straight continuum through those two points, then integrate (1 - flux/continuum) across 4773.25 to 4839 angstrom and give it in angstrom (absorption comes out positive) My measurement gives -3.5 angstrom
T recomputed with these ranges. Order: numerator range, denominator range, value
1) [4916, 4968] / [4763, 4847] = 1.07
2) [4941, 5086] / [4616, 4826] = 1.13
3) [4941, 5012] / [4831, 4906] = 1.07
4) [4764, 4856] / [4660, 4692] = 1.12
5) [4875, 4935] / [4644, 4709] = 1.17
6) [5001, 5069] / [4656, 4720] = 1.16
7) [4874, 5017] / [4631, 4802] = 1.13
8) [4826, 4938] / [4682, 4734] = 1.09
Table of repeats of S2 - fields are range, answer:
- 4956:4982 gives 20.56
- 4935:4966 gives 21.02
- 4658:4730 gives 20.82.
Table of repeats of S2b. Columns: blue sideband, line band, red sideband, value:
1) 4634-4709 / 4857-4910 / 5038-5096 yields -1.29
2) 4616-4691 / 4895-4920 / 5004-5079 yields -1.44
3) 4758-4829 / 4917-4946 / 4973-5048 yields -0.61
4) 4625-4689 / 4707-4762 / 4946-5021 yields -2.03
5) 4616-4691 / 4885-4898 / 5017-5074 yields -0.69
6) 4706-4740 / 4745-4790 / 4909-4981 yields -0.42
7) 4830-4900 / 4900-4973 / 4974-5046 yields -3.88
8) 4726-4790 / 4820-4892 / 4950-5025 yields 0.33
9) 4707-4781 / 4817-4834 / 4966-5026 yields -0.80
